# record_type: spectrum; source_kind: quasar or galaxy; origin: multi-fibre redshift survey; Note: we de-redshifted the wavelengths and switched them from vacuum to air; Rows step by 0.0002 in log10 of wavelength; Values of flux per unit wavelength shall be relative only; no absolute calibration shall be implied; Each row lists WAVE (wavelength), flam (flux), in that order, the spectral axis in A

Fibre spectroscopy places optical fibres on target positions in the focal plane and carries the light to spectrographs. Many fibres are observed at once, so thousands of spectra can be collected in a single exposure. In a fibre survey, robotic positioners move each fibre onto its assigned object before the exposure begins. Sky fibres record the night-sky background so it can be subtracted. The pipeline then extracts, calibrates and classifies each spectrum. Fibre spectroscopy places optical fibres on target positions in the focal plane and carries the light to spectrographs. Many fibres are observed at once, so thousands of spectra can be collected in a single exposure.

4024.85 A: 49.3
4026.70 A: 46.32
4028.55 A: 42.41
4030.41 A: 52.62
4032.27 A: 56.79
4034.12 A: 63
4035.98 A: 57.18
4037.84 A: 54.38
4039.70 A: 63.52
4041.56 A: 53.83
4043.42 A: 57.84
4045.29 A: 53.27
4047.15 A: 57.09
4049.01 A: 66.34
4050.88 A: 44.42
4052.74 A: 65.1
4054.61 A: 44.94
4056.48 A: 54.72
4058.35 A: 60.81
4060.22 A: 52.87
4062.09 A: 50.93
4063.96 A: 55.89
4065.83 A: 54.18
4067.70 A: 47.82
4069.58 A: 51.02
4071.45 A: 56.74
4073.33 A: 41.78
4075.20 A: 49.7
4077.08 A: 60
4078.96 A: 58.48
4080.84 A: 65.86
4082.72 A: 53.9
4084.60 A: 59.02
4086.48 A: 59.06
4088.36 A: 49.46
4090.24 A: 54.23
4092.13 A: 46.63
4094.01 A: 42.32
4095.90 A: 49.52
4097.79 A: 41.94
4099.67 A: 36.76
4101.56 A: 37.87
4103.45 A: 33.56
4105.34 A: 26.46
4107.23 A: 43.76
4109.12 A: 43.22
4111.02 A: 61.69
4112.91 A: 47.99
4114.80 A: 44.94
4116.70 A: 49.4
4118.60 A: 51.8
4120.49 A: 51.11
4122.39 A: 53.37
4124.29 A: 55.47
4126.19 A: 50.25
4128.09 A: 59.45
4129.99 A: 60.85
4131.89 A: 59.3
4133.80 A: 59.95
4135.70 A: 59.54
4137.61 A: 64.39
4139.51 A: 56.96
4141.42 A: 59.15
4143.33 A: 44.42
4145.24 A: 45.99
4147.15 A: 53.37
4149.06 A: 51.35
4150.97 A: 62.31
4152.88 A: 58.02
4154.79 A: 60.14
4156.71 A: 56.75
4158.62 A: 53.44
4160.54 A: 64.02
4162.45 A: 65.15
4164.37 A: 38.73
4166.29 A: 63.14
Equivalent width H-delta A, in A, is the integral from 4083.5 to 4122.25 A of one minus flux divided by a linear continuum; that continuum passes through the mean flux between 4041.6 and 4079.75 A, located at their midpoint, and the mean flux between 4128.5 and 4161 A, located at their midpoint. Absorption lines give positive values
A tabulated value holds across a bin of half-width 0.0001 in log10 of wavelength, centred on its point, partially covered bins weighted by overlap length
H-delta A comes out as 6.2 A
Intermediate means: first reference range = 54.2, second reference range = 57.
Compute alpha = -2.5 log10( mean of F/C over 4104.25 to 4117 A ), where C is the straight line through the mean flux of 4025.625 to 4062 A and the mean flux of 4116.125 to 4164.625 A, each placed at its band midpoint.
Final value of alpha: 0.23 mag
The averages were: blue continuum 55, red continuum 55.9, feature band 45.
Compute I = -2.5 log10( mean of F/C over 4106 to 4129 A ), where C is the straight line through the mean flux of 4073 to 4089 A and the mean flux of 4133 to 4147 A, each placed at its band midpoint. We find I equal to 0.10 mag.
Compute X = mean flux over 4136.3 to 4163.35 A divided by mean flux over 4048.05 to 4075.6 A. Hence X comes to 1.07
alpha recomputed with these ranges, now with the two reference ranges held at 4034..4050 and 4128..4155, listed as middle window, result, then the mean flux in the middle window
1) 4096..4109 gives 0.45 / 38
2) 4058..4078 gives 0.10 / 52.7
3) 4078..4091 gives 0.01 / 57.2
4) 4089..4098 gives 0.21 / 47.4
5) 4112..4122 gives 0.16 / 49.3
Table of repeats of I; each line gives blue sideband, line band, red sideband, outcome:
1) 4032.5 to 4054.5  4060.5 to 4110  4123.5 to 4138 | 0.182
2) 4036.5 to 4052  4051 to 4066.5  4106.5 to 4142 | 0.033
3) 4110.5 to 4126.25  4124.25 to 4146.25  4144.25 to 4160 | -0.057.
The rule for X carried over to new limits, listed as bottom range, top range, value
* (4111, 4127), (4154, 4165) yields 1.11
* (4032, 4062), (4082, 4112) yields 0.82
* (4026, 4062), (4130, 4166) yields 1.03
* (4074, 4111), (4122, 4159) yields 1.17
